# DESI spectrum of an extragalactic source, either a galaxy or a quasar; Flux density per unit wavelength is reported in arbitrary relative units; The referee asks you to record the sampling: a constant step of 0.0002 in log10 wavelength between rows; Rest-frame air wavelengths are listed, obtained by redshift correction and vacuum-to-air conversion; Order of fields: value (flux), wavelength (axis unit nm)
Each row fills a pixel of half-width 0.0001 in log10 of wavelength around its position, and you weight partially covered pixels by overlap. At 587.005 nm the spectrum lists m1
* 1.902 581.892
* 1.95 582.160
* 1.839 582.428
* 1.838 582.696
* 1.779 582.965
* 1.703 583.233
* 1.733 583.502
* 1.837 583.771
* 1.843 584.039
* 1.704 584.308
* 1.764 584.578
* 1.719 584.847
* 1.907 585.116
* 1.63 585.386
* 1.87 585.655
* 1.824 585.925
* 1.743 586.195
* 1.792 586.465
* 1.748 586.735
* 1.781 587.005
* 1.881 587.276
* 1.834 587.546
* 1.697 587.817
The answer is 1.781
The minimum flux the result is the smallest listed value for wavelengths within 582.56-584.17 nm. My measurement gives 1.703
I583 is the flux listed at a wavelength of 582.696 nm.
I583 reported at 1.838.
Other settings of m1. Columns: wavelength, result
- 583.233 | 1.703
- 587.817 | 1.697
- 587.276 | 1.881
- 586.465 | 1.792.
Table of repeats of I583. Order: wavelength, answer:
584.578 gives 1.764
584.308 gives 1.704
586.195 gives 1.743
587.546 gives 1.834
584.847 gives 1.719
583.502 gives 1.733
